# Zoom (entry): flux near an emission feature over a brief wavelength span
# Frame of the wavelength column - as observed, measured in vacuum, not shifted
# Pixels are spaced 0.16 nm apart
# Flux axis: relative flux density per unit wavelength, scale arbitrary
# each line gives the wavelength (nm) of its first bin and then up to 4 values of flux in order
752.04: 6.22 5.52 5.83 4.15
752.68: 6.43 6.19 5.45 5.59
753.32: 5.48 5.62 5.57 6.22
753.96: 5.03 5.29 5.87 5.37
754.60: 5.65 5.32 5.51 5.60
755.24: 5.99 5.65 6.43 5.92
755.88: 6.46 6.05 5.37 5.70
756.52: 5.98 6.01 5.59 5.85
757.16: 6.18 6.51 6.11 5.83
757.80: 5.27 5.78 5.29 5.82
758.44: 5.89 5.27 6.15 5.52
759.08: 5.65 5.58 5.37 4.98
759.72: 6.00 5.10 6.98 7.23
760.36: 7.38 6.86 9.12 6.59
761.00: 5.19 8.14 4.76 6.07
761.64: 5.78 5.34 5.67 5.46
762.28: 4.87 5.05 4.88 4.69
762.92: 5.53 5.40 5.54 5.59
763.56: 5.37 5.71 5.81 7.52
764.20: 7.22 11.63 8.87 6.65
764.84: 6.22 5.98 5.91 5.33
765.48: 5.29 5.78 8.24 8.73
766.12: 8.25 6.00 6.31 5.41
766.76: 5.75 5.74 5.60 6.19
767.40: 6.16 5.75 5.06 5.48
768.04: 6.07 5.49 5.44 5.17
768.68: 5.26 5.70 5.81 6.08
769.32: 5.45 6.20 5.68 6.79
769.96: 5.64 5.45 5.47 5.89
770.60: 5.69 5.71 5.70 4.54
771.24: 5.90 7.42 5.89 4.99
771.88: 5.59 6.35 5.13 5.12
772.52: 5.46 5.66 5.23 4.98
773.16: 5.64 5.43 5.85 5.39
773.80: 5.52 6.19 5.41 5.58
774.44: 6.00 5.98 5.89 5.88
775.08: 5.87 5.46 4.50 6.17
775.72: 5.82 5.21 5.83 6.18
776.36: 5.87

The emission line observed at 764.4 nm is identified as [S II] 6716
